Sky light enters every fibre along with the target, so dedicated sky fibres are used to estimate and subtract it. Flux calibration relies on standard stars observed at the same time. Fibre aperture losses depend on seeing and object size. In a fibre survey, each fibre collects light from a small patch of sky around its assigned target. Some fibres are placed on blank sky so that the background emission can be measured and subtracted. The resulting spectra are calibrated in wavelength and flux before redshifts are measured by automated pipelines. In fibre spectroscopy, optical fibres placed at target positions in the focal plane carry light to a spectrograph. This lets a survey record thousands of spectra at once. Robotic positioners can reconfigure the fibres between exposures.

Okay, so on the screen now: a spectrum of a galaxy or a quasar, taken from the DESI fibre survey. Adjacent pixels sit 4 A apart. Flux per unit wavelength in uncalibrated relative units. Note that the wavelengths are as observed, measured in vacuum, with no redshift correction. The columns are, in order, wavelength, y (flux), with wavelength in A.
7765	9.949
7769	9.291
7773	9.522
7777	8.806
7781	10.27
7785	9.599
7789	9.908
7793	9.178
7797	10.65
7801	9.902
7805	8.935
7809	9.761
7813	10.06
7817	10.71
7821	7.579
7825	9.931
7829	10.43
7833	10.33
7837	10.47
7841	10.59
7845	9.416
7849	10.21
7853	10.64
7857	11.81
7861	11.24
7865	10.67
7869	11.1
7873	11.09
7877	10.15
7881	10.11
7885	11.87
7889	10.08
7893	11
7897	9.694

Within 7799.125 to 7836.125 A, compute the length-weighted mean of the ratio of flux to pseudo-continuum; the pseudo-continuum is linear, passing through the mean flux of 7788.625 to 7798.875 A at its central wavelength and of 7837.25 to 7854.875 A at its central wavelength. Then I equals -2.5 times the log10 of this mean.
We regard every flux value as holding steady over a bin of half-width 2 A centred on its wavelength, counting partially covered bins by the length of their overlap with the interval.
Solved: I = 0.03 mag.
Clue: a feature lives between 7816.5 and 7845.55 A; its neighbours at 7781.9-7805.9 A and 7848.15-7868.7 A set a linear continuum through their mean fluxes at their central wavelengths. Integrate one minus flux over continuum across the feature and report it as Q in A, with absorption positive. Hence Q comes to 1.5 A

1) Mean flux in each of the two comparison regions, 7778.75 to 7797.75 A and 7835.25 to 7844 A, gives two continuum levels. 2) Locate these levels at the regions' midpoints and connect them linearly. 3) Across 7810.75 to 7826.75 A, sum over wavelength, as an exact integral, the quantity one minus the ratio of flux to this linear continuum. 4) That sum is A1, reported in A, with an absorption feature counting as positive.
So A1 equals 0.96 A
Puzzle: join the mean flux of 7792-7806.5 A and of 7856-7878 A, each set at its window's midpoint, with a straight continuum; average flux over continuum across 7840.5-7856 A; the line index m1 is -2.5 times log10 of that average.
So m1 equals 0.04 mag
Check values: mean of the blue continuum 9.73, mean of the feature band 10.3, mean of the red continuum 11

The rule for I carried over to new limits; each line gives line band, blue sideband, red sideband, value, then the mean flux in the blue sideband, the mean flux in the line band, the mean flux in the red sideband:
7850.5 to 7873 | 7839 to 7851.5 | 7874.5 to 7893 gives -0.077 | 10.1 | 11.1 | 10.6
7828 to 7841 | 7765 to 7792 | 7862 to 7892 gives -0.020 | 9.58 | 10.4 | 10.8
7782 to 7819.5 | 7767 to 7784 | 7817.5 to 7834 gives -0.032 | 9.48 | 9.84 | 9.63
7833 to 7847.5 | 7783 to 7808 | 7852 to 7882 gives 0.027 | 9.7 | 10.2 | 10.9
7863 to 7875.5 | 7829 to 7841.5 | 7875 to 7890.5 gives -0.039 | 10.4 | 10.9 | 10.6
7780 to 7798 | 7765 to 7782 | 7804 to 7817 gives -0.027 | 9.48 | 9.86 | 9.81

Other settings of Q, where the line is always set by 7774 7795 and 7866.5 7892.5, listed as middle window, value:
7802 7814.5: 0.33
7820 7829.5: 0.70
